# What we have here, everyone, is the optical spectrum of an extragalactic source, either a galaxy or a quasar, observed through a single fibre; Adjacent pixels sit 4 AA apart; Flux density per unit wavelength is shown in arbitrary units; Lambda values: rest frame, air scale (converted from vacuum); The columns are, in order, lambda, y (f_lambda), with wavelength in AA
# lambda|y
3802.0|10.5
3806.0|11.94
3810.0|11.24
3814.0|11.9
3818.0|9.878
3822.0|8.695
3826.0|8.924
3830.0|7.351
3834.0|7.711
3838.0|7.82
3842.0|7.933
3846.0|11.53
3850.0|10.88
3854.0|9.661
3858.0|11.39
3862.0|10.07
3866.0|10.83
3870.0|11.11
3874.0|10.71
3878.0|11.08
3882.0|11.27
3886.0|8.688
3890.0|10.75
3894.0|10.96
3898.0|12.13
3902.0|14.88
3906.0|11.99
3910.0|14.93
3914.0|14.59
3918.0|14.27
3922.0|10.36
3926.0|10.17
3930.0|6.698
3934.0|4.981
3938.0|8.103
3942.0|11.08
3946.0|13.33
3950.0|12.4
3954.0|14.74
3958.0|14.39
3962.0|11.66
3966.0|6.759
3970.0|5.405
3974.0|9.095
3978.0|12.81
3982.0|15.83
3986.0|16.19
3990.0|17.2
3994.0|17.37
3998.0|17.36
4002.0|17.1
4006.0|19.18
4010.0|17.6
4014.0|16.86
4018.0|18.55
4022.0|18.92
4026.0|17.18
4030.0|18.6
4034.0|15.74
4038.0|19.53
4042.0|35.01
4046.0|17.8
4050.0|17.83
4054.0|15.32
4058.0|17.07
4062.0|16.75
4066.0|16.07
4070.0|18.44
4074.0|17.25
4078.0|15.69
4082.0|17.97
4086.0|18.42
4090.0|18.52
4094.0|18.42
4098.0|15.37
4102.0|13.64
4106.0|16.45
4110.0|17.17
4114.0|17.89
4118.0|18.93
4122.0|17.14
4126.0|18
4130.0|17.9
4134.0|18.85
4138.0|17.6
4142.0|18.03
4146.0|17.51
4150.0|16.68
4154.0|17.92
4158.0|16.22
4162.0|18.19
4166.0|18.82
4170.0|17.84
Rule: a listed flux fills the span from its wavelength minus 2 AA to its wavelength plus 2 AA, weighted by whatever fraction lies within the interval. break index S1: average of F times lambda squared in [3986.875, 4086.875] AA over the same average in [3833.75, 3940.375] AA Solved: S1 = 1.84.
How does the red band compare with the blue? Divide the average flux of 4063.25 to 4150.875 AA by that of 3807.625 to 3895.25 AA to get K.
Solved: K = 1.73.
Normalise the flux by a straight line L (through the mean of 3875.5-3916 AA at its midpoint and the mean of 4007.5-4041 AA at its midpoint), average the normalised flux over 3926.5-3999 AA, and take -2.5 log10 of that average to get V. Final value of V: 0.29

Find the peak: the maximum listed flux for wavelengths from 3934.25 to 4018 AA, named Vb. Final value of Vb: 19.18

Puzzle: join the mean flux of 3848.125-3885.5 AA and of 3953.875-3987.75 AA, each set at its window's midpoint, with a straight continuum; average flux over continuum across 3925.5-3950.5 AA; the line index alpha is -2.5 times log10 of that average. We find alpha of 0.217 mag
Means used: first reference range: 10.7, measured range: 9.33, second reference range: 11.7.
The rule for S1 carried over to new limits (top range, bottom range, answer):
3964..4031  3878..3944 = 1.46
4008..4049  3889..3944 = 1.86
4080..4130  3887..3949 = 1.69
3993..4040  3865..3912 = 1.64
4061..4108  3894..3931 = 1.50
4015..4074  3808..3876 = 2.10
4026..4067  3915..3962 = 1.81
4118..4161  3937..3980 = 1.76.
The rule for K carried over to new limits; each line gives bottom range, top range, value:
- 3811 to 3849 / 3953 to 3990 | 1.32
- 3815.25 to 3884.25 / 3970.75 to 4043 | 1.76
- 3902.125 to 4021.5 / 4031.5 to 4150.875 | 1.35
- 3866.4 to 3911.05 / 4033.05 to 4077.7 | 1.62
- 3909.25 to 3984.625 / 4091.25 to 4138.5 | 1.56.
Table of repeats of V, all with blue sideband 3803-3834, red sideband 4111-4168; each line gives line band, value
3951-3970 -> 0.187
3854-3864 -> 0.035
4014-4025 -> -0.224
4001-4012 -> -0.236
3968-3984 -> 0.268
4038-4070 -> -0.230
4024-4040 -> -0.172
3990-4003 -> -0.207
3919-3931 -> 0.273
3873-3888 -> 0.096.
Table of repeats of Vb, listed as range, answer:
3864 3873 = 11.11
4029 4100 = 35.01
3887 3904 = 14.88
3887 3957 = 14.93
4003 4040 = 19.53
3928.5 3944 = 11.08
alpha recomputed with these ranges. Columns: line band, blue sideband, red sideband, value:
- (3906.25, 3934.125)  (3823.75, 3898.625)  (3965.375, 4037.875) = 0.09 mag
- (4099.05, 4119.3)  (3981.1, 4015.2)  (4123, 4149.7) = 0.07 mag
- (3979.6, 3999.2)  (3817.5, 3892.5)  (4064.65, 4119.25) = -0.19 mag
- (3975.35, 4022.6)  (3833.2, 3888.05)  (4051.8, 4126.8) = -0.18 mag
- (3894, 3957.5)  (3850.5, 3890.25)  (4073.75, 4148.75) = 0.04 mag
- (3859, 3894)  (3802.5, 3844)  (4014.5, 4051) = 0.13 mag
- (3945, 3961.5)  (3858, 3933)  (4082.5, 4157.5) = -0.05 mag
